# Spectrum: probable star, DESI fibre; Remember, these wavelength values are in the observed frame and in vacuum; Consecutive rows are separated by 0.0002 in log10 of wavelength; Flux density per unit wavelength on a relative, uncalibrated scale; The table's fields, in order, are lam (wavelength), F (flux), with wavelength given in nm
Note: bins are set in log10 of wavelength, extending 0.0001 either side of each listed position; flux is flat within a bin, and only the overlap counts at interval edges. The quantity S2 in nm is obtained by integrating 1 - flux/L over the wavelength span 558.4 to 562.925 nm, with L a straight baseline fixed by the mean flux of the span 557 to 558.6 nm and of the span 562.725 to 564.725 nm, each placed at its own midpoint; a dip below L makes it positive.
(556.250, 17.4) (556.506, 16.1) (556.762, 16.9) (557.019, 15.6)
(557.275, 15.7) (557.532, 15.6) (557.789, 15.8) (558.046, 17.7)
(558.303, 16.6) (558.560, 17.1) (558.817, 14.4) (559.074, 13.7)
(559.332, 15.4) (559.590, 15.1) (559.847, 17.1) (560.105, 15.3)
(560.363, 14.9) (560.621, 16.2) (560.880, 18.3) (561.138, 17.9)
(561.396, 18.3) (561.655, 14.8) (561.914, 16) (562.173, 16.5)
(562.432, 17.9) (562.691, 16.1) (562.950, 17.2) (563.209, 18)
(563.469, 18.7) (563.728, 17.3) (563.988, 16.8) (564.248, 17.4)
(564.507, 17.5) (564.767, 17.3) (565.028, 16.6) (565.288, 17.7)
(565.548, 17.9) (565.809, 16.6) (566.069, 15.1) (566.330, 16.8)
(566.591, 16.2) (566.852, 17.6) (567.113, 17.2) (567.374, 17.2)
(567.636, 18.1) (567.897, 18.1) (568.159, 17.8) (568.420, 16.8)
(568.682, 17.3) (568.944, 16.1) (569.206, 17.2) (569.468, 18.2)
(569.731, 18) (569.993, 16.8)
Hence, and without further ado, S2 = 0.18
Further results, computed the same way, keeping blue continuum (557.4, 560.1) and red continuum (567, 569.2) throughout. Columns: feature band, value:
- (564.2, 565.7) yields -0.05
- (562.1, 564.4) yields -0.11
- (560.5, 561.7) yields -0.08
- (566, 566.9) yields 0.03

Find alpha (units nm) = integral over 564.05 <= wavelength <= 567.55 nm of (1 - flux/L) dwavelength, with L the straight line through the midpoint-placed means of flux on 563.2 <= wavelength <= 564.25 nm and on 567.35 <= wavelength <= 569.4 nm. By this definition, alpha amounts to 0.10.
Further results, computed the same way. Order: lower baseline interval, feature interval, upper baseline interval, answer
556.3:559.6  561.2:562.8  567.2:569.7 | -0.02 nm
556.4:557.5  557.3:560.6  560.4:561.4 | 0.19 nm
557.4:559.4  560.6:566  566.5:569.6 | -0.20 nm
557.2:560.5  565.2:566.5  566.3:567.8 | 0.02 nm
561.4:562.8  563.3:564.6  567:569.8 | -0.06 nm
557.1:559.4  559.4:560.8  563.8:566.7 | 0.03 nm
